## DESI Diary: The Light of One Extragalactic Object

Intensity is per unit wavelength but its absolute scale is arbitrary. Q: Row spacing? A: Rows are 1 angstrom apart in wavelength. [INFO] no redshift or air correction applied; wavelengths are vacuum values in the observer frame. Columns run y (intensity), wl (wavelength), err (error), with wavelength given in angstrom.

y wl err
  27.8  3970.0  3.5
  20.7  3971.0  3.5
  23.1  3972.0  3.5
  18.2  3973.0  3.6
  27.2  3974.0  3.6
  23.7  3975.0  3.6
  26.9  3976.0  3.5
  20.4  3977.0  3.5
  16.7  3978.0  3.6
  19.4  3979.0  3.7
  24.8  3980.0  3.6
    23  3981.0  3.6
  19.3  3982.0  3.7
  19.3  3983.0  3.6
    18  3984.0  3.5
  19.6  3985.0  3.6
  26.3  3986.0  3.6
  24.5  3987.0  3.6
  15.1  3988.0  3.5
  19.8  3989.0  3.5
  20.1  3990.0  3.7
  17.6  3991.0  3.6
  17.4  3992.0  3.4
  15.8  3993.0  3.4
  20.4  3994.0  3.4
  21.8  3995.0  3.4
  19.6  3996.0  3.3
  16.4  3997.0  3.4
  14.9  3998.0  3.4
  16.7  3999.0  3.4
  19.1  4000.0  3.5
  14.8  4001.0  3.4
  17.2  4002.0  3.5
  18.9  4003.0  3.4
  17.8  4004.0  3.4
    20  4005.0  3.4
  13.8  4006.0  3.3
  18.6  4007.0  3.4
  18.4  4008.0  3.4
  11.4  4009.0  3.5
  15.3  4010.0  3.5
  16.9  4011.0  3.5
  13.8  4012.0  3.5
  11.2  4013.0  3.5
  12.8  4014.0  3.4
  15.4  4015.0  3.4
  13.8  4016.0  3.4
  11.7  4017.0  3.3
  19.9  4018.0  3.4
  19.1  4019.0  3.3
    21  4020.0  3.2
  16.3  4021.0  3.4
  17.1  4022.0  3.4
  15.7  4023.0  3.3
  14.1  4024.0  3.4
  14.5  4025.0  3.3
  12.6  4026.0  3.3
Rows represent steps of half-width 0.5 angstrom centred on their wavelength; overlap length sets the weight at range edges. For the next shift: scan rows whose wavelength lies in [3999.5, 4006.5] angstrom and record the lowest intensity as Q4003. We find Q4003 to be 13.8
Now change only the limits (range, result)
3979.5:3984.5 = 18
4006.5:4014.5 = 11.2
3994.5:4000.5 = 14.9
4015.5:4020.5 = 11.7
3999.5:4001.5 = 14.8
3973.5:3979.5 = 16.7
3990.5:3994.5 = 15.8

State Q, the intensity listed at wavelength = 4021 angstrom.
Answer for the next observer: 16.3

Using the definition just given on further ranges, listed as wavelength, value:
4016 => 13.8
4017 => 11.7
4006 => 13.8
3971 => 20.7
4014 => 12.8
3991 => 17.6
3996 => 19.6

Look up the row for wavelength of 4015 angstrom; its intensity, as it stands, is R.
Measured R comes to 15.4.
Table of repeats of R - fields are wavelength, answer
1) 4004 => 17.8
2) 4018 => 19.9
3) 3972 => 23.1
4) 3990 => 20.1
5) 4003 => 18.9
